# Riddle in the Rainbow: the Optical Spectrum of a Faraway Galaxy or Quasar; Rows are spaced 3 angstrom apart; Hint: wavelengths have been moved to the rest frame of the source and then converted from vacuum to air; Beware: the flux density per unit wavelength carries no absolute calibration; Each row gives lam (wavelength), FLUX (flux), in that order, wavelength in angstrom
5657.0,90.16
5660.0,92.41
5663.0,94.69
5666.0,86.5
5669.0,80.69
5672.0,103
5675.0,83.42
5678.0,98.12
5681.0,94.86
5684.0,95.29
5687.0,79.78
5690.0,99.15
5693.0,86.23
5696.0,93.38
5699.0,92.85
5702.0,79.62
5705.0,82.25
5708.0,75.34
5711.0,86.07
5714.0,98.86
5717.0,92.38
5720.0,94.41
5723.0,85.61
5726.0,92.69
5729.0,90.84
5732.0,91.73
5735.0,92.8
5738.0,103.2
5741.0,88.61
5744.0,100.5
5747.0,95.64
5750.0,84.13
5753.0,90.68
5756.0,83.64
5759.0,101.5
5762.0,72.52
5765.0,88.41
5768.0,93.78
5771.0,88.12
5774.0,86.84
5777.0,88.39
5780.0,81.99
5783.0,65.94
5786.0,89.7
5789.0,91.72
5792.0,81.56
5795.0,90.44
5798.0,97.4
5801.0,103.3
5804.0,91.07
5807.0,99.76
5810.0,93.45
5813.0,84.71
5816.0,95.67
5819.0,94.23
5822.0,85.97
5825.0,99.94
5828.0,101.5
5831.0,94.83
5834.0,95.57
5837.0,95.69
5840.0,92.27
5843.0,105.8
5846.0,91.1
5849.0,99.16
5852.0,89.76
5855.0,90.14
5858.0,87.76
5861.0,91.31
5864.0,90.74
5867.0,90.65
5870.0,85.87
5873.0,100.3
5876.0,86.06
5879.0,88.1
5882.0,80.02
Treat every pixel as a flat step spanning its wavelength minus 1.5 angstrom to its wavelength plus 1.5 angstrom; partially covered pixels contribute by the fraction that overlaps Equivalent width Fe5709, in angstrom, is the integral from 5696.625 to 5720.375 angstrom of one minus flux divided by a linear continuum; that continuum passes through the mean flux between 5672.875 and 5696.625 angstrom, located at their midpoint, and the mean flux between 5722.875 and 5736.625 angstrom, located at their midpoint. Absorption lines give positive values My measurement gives 1.0 angstrom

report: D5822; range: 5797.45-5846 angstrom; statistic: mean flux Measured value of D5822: 95.5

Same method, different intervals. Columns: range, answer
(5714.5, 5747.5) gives 93.6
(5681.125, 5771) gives 90.1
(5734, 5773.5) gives 90.9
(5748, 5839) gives 90.5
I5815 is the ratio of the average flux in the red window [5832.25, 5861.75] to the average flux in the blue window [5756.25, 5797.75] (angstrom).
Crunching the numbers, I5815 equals 1.1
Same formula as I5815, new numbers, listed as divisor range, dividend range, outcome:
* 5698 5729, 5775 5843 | 1.04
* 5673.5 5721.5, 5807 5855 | 1.06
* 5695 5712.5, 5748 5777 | 1.04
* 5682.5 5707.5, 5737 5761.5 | 1.05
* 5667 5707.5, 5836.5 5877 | 1.03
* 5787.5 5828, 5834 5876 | 1.00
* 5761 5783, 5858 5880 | 1.07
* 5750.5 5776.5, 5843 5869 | 1.05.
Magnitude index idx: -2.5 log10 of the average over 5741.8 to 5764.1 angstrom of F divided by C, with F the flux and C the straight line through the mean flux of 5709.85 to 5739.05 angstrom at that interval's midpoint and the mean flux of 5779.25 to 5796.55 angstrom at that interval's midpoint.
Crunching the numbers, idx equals -0.012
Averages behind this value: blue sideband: 92.8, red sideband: 83.7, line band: 89.7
